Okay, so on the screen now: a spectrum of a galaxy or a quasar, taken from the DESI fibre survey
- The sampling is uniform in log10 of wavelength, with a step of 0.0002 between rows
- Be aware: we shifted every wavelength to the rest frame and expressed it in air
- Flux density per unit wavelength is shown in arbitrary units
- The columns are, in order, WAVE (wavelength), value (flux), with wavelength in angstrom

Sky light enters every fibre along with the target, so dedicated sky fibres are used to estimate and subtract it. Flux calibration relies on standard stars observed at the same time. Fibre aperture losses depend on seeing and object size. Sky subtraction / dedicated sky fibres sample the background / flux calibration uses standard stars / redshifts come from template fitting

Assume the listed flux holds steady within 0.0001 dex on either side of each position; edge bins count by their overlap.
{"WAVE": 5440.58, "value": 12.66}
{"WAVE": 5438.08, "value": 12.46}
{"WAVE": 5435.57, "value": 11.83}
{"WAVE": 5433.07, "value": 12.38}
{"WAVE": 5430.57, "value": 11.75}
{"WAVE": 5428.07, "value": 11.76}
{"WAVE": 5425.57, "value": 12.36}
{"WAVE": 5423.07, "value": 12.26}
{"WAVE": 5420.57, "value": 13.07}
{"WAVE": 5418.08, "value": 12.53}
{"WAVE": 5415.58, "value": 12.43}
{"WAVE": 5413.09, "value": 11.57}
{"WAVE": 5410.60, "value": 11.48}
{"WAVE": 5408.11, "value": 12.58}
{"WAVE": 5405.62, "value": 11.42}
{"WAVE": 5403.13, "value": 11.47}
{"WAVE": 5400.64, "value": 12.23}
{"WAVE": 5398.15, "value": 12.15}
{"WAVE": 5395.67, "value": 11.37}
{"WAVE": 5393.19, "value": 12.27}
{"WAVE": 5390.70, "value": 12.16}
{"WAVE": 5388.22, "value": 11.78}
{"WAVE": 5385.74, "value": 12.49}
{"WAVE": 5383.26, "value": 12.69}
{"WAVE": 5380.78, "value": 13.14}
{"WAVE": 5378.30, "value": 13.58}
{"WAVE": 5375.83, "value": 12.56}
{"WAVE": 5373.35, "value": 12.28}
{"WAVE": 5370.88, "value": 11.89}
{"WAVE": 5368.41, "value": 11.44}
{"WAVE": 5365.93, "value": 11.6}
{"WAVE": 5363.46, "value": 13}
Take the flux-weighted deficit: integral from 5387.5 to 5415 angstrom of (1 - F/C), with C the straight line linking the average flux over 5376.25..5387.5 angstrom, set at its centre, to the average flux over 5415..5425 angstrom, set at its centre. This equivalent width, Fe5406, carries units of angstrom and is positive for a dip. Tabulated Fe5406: 1.8 angstrom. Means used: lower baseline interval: 12.9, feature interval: 11.9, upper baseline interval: 12.6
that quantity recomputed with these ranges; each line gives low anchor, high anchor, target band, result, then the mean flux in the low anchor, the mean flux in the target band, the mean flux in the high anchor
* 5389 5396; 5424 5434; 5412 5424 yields -0.3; 12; 12.4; 12.1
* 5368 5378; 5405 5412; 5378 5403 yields -0.5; 12.2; 12.3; 11.9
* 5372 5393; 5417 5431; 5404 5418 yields 0.5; 12.6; 11.9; 12.3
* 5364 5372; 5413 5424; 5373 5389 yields -1.0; 11.8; 12.7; 12.5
